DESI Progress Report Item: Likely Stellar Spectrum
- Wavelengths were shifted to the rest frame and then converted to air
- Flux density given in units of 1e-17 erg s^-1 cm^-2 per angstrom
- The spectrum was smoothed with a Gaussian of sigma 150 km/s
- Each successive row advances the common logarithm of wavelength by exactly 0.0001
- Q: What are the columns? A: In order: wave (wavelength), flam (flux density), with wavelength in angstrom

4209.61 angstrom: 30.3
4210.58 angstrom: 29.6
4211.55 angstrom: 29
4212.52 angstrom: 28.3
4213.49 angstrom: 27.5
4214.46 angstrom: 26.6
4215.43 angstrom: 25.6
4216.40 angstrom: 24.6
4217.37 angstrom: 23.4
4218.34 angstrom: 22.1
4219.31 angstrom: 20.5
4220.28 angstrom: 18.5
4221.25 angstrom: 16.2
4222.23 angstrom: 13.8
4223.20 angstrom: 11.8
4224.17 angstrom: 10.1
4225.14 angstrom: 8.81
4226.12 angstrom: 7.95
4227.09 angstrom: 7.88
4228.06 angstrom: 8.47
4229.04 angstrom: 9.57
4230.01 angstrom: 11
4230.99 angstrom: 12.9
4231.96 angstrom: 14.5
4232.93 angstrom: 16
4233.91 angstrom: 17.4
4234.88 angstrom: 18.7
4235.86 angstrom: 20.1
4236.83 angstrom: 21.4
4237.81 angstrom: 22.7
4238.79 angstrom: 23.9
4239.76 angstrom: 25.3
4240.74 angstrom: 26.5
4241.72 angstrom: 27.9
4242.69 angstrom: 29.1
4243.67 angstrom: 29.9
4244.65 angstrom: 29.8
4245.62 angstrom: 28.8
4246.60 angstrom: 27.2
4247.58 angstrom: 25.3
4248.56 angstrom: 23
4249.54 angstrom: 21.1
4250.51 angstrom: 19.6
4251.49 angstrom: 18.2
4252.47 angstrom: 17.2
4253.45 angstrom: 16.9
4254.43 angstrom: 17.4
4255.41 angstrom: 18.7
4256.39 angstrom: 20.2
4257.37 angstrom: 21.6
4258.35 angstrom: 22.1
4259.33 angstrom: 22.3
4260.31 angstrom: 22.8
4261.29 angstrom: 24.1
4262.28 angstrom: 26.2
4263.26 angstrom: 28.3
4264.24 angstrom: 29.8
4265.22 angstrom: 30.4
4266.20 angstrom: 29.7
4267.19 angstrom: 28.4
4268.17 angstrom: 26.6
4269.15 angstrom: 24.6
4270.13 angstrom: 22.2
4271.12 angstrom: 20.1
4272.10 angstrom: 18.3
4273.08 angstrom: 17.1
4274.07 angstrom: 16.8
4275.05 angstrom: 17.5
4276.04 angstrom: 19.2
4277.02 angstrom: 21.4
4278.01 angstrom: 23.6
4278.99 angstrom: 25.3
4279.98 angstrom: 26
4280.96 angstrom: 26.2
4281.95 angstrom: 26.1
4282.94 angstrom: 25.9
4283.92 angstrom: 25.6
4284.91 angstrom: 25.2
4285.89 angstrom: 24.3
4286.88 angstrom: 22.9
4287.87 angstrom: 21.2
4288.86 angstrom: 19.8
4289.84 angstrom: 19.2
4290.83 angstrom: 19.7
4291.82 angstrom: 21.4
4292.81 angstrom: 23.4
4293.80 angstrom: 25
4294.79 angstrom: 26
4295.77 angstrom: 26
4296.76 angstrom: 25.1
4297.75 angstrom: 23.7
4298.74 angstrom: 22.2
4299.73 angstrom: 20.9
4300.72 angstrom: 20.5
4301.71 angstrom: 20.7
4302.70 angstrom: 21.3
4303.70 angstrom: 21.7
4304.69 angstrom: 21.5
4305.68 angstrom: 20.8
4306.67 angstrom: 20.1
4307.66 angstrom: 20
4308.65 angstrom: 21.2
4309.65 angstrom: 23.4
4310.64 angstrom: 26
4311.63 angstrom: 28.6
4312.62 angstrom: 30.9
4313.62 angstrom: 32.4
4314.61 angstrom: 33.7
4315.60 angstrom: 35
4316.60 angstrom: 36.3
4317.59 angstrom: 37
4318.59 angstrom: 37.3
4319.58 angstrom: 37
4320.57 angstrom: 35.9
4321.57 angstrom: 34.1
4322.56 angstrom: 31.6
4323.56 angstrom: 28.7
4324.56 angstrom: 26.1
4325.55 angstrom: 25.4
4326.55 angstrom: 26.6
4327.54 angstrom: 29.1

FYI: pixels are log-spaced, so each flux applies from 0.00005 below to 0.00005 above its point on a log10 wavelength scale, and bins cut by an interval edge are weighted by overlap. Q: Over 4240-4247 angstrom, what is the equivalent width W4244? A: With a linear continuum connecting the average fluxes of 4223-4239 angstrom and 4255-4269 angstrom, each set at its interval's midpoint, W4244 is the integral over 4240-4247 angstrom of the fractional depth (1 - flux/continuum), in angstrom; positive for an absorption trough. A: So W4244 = -3.7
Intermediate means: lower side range 14.2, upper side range 25.1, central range 28.4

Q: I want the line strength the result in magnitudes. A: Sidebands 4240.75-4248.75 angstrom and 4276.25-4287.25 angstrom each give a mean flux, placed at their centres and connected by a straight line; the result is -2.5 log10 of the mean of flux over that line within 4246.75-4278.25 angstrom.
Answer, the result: 0.179 mag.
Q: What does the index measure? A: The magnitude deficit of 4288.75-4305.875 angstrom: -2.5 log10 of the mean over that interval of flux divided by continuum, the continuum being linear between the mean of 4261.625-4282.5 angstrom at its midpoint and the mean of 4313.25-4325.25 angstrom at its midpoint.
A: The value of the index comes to 0.29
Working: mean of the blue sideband 24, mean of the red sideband 33.6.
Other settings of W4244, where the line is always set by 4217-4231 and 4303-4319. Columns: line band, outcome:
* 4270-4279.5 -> 0.8 angstrom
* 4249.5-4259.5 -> -0.5 angstrom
